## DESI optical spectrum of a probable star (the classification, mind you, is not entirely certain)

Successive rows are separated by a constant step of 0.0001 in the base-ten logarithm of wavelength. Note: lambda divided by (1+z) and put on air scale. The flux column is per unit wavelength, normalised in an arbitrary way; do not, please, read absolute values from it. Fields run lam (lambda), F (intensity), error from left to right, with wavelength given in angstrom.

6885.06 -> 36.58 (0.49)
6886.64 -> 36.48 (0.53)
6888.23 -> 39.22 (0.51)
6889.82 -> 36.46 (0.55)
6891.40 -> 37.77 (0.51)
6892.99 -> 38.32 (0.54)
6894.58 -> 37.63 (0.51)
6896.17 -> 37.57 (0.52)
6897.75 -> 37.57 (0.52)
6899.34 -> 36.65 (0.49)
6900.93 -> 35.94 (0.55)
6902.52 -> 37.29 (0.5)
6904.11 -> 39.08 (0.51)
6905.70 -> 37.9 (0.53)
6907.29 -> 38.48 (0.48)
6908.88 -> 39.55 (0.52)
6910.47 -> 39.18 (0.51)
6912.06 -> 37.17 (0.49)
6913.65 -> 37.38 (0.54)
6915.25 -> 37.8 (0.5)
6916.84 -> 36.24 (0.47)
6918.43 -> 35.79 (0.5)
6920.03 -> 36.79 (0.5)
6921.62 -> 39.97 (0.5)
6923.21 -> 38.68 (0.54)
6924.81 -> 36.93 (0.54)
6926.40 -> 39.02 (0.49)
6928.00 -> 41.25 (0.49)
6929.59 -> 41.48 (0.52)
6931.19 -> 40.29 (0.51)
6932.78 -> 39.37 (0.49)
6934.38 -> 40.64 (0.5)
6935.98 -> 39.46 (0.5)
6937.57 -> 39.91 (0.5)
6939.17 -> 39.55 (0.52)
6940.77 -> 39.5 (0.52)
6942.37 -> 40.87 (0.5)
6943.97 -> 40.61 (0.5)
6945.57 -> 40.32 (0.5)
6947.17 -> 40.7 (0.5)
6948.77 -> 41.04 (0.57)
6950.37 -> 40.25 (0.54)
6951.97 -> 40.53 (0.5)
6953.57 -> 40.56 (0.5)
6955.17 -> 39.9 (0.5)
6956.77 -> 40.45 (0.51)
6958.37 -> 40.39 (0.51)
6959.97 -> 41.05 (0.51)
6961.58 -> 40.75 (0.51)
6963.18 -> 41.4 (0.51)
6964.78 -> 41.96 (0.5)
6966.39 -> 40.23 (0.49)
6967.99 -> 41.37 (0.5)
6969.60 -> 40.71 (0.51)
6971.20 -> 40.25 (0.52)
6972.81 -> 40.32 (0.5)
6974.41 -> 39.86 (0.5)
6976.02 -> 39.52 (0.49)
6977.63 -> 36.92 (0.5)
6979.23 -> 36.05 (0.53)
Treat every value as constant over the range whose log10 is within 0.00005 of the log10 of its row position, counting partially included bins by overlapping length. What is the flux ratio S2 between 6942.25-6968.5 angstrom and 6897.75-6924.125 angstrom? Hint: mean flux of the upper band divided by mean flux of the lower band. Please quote 1.08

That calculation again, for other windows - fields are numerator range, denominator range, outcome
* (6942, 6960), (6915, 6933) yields 1.05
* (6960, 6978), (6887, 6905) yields 1.08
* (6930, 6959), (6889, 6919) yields 1.07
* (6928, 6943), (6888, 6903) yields 1.07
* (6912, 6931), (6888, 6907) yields 1.02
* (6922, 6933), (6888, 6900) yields 1.05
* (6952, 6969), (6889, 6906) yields 1.09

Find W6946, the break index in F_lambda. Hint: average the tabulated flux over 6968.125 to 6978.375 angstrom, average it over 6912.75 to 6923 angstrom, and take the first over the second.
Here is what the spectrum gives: 1.06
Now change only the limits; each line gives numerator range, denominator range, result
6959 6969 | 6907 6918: 1.08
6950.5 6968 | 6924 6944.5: 1.02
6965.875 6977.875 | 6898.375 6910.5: 1.06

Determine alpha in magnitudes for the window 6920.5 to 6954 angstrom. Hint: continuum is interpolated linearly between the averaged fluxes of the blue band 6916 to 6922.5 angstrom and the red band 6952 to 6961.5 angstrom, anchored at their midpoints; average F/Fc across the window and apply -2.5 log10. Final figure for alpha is -0.03 mag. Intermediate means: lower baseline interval 37.3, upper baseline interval 40.5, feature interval 40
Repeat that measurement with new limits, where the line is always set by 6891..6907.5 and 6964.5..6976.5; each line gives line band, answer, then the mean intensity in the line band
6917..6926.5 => 0.02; 37.7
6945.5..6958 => -0.02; 40.5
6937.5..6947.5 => -0.02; 40.2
